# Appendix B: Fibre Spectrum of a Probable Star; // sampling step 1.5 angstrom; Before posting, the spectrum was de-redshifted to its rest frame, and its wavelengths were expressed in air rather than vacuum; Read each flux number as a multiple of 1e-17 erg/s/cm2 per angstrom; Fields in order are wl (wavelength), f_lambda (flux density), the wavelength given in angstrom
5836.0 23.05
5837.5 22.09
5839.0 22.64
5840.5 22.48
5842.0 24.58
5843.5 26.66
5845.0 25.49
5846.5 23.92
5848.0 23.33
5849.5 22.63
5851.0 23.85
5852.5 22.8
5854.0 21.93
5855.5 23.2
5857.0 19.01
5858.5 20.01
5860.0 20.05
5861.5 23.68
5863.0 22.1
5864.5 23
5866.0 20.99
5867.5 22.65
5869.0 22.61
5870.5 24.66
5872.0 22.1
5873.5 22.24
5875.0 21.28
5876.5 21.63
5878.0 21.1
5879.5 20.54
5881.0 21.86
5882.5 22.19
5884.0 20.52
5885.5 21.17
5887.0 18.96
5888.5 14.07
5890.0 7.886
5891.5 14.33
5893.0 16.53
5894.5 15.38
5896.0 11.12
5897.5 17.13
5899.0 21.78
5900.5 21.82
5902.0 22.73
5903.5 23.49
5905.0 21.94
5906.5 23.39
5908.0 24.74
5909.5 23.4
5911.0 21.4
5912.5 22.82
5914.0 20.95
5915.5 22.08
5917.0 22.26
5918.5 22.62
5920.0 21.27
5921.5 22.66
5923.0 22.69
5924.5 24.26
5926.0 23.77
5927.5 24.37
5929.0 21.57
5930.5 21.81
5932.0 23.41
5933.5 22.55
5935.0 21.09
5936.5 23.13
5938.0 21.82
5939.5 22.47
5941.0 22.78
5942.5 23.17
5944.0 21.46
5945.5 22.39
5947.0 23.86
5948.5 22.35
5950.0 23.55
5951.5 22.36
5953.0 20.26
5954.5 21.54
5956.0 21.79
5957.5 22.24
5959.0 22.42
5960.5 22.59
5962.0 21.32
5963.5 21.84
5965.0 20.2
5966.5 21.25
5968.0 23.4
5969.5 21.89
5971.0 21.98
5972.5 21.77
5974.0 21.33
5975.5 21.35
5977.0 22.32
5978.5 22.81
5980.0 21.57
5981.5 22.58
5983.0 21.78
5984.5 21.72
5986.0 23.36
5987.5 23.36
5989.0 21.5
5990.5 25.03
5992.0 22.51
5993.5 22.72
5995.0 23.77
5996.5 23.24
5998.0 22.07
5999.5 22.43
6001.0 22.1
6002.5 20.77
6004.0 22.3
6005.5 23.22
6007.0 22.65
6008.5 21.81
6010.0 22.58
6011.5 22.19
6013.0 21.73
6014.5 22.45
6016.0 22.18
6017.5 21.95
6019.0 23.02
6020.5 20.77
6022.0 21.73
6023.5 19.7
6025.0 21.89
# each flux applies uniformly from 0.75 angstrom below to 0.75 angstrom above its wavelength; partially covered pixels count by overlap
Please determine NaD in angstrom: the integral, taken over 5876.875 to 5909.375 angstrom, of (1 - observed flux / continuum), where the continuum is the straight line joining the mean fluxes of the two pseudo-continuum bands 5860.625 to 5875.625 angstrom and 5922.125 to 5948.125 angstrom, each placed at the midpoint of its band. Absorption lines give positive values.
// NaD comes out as 4.77 angstrom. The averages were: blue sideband 22.5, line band 19.3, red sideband 22.7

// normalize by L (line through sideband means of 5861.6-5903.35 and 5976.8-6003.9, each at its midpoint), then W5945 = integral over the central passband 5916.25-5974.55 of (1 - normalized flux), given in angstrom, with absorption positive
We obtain -2.5 angstrom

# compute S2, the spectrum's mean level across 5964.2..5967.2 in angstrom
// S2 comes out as 20.7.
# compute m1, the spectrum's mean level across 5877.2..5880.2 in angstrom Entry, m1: 20.8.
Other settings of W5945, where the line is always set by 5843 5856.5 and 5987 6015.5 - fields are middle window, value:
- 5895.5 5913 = 1.3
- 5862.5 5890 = 2.9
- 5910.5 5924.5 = 0.6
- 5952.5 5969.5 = 0.8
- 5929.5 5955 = 0.7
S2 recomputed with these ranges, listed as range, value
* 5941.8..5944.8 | 22.3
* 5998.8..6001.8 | 22.2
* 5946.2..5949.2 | 23.1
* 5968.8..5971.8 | 21.9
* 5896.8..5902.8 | 20.9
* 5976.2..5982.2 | 22.3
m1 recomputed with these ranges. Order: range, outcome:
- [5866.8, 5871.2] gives 23.3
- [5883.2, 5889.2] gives 18.7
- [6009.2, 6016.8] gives 22.2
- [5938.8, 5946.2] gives 22.5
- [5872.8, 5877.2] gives 21.7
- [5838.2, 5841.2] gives 22.6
